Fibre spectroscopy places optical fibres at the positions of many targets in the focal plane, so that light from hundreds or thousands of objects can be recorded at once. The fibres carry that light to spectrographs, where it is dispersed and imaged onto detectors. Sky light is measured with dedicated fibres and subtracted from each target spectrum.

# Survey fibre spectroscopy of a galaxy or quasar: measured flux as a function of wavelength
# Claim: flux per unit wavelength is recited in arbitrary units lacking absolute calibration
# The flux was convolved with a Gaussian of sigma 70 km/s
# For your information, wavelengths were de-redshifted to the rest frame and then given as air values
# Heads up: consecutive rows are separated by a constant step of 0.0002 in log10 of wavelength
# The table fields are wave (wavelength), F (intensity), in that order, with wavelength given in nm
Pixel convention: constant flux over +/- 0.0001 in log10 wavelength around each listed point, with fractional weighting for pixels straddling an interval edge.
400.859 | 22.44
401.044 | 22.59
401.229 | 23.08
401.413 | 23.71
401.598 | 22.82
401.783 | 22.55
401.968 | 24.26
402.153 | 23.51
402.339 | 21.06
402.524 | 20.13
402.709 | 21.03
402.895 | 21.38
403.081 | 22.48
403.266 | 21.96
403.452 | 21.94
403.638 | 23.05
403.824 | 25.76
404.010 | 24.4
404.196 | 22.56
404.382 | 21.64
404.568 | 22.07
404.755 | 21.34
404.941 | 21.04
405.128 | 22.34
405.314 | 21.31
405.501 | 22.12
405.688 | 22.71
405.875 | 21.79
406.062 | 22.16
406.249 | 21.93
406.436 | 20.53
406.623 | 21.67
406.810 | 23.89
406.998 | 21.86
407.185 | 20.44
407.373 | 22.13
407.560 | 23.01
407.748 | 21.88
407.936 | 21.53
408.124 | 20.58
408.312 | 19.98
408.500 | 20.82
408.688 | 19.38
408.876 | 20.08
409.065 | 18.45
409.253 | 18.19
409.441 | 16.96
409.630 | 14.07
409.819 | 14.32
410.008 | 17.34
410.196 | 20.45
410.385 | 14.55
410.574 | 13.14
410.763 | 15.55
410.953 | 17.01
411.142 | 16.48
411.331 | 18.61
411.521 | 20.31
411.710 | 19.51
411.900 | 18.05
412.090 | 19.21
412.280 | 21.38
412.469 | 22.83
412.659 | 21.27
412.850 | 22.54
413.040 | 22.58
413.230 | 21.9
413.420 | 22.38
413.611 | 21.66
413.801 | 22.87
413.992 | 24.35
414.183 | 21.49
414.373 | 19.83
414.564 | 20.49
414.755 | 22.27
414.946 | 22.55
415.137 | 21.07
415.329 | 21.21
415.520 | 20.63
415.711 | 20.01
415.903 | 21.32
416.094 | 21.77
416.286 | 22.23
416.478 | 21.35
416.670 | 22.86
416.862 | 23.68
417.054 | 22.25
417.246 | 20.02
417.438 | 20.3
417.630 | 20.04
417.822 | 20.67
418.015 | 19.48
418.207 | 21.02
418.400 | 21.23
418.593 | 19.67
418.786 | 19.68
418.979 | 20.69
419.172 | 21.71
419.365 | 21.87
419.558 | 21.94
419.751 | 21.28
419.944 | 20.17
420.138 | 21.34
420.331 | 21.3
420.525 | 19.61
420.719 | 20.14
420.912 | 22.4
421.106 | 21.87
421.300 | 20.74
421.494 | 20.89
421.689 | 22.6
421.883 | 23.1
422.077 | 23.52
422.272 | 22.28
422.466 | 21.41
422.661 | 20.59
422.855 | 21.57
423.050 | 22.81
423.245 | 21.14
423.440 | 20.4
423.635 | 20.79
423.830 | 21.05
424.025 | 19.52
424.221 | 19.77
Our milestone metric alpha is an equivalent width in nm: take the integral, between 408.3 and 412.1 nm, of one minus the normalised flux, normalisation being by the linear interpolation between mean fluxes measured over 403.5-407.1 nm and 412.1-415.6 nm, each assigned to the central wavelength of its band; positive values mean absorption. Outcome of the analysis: 0.75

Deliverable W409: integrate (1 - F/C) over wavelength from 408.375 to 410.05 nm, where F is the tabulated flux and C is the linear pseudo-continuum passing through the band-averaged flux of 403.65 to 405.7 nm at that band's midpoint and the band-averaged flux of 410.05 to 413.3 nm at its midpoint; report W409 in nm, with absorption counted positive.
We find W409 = 0.21 nm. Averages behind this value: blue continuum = 22.5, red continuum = 19.1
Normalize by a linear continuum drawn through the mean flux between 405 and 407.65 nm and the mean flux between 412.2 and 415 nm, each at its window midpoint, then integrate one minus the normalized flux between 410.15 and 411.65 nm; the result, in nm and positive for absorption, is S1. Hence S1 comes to 0.34 nm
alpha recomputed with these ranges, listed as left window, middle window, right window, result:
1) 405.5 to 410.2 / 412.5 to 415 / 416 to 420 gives -0.15 nm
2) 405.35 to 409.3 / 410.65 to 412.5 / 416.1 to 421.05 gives 0.22 nm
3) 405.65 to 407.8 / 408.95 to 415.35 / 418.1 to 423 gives 0.64 nm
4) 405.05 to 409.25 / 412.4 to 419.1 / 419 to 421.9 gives -0.03 nm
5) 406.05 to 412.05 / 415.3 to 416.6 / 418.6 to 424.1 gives -0.06 nm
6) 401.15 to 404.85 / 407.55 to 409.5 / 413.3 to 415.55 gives 0.19 nm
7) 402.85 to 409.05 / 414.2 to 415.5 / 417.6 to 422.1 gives 0.01 nm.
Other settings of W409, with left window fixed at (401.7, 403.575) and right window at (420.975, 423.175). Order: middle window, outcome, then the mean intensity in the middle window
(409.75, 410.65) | 0.243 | 16.1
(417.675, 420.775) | 0.172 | 20.7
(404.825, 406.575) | 0.021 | 21.8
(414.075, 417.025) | 0.057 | 21.5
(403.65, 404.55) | -0.057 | 23.4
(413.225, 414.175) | -0.027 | 22.6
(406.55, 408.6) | 0.038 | 21.6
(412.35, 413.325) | -0.010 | 22.2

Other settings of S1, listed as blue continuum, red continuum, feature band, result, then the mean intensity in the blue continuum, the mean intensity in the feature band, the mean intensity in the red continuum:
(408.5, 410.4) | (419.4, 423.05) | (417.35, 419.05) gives 0.019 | 17.7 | 20.3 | 21.5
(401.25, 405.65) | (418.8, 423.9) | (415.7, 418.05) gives 0.036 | 22.4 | 21.3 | 21.4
